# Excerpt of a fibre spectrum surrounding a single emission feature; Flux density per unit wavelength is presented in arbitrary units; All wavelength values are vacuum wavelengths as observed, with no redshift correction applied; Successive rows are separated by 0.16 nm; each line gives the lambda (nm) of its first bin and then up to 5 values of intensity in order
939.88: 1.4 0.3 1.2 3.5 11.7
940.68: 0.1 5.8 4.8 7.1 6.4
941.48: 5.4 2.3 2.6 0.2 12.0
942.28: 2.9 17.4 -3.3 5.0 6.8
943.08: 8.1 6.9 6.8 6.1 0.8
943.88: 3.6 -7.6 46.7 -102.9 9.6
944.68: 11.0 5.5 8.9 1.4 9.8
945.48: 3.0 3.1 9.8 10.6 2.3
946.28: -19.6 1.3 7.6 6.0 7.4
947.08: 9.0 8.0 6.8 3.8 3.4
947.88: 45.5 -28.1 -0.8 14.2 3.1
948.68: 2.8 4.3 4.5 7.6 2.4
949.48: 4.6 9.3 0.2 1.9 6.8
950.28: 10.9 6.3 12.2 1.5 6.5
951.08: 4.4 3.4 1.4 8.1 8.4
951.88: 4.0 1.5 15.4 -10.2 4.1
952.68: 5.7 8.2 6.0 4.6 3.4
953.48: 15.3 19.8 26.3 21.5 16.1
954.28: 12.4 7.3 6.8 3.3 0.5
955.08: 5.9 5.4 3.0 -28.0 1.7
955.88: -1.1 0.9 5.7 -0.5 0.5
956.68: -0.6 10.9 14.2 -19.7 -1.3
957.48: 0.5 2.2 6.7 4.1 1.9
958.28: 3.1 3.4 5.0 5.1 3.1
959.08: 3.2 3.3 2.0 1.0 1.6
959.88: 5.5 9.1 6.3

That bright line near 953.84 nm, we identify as [O III]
